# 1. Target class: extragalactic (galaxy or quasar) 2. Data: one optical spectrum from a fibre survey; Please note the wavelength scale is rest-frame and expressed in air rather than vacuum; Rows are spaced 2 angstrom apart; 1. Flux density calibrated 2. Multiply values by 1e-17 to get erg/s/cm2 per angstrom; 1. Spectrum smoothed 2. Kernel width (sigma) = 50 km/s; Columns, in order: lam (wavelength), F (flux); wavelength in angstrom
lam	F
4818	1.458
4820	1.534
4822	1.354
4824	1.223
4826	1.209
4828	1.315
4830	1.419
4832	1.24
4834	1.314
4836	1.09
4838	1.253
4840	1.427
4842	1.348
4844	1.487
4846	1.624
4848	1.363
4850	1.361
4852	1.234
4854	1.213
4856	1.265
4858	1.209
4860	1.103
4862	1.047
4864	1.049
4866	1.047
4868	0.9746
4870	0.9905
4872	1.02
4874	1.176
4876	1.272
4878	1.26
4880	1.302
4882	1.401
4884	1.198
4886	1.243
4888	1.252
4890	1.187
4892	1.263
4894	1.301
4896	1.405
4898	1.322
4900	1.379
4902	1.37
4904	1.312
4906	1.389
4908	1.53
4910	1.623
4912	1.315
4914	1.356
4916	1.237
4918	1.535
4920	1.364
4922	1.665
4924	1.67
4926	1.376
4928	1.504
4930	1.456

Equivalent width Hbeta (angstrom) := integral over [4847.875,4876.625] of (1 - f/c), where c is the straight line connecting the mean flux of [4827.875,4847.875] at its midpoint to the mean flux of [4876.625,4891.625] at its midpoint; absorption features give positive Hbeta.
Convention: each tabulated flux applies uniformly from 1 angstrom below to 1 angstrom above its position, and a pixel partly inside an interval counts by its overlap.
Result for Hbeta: 3.5 angstrom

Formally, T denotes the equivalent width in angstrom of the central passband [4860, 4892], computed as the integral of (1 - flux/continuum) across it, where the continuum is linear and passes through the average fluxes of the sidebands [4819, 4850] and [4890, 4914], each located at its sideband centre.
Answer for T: 4.7 angstrom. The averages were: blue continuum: 1.35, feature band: 1.16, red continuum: 1.37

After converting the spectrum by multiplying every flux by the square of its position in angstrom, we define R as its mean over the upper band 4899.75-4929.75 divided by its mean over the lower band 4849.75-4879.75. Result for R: 1.29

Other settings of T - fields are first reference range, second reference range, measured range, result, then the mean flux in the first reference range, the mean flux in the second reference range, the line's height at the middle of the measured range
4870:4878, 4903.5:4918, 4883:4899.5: -0.1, 1.15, 1.41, 1.27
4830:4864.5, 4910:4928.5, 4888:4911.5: 0.7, 1.28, 1.45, 1.41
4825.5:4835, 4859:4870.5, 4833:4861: -3.2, 1.3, 1.04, 1.17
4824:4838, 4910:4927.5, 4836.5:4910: 4.5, 1.26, 1.45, 1.35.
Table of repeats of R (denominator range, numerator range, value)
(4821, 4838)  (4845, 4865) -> 0.99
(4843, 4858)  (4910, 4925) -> 1.11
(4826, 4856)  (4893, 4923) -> 1.09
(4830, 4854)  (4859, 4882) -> 0.85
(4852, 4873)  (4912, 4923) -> 1.32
